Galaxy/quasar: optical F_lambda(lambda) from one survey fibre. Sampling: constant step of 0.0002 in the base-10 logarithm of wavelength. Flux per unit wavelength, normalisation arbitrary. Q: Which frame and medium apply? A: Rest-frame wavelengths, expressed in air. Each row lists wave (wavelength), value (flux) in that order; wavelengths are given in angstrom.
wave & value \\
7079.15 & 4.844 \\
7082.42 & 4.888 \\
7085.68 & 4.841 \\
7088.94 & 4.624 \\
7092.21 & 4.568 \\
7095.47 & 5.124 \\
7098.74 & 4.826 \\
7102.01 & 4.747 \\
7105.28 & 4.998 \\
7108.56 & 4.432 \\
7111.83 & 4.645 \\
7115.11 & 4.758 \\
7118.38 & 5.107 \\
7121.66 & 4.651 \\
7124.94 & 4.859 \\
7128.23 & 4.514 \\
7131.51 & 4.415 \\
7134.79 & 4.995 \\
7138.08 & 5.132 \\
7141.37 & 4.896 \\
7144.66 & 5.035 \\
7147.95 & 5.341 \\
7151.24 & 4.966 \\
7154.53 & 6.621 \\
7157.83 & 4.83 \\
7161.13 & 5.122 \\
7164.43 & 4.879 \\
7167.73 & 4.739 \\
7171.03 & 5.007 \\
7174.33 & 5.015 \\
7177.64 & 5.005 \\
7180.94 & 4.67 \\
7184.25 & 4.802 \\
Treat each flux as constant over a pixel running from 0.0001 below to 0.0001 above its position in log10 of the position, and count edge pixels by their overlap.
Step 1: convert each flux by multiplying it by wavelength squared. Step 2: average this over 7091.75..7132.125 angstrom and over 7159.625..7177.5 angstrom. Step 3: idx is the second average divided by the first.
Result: 1.06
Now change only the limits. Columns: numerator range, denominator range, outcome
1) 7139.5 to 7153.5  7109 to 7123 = 1.09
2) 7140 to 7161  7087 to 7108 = 1.12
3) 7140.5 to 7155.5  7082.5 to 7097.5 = 1.13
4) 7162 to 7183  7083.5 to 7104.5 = 1.04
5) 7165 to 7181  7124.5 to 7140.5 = 1.04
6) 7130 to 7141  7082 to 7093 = 1.04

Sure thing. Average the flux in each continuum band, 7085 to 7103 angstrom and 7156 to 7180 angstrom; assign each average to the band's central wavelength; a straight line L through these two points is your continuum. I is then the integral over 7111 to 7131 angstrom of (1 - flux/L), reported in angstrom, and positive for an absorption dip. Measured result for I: 0.4 angstrom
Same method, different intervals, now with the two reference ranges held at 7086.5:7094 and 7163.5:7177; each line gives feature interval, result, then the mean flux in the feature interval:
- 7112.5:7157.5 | -1.99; 5.01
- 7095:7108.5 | -0.49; 4.85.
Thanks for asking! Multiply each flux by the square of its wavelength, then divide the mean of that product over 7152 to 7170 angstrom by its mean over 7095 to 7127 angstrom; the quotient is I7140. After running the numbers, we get 1.10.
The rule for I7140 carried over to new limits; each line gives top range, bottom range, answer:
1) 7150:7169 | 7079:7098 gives 1.10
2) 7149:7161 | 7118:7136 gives 1.16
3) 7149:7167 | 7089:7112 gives 1.12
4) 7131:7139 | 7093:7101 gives 1.00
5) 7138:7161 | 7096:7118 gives 1.11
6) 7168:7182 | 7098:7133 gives 1.06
